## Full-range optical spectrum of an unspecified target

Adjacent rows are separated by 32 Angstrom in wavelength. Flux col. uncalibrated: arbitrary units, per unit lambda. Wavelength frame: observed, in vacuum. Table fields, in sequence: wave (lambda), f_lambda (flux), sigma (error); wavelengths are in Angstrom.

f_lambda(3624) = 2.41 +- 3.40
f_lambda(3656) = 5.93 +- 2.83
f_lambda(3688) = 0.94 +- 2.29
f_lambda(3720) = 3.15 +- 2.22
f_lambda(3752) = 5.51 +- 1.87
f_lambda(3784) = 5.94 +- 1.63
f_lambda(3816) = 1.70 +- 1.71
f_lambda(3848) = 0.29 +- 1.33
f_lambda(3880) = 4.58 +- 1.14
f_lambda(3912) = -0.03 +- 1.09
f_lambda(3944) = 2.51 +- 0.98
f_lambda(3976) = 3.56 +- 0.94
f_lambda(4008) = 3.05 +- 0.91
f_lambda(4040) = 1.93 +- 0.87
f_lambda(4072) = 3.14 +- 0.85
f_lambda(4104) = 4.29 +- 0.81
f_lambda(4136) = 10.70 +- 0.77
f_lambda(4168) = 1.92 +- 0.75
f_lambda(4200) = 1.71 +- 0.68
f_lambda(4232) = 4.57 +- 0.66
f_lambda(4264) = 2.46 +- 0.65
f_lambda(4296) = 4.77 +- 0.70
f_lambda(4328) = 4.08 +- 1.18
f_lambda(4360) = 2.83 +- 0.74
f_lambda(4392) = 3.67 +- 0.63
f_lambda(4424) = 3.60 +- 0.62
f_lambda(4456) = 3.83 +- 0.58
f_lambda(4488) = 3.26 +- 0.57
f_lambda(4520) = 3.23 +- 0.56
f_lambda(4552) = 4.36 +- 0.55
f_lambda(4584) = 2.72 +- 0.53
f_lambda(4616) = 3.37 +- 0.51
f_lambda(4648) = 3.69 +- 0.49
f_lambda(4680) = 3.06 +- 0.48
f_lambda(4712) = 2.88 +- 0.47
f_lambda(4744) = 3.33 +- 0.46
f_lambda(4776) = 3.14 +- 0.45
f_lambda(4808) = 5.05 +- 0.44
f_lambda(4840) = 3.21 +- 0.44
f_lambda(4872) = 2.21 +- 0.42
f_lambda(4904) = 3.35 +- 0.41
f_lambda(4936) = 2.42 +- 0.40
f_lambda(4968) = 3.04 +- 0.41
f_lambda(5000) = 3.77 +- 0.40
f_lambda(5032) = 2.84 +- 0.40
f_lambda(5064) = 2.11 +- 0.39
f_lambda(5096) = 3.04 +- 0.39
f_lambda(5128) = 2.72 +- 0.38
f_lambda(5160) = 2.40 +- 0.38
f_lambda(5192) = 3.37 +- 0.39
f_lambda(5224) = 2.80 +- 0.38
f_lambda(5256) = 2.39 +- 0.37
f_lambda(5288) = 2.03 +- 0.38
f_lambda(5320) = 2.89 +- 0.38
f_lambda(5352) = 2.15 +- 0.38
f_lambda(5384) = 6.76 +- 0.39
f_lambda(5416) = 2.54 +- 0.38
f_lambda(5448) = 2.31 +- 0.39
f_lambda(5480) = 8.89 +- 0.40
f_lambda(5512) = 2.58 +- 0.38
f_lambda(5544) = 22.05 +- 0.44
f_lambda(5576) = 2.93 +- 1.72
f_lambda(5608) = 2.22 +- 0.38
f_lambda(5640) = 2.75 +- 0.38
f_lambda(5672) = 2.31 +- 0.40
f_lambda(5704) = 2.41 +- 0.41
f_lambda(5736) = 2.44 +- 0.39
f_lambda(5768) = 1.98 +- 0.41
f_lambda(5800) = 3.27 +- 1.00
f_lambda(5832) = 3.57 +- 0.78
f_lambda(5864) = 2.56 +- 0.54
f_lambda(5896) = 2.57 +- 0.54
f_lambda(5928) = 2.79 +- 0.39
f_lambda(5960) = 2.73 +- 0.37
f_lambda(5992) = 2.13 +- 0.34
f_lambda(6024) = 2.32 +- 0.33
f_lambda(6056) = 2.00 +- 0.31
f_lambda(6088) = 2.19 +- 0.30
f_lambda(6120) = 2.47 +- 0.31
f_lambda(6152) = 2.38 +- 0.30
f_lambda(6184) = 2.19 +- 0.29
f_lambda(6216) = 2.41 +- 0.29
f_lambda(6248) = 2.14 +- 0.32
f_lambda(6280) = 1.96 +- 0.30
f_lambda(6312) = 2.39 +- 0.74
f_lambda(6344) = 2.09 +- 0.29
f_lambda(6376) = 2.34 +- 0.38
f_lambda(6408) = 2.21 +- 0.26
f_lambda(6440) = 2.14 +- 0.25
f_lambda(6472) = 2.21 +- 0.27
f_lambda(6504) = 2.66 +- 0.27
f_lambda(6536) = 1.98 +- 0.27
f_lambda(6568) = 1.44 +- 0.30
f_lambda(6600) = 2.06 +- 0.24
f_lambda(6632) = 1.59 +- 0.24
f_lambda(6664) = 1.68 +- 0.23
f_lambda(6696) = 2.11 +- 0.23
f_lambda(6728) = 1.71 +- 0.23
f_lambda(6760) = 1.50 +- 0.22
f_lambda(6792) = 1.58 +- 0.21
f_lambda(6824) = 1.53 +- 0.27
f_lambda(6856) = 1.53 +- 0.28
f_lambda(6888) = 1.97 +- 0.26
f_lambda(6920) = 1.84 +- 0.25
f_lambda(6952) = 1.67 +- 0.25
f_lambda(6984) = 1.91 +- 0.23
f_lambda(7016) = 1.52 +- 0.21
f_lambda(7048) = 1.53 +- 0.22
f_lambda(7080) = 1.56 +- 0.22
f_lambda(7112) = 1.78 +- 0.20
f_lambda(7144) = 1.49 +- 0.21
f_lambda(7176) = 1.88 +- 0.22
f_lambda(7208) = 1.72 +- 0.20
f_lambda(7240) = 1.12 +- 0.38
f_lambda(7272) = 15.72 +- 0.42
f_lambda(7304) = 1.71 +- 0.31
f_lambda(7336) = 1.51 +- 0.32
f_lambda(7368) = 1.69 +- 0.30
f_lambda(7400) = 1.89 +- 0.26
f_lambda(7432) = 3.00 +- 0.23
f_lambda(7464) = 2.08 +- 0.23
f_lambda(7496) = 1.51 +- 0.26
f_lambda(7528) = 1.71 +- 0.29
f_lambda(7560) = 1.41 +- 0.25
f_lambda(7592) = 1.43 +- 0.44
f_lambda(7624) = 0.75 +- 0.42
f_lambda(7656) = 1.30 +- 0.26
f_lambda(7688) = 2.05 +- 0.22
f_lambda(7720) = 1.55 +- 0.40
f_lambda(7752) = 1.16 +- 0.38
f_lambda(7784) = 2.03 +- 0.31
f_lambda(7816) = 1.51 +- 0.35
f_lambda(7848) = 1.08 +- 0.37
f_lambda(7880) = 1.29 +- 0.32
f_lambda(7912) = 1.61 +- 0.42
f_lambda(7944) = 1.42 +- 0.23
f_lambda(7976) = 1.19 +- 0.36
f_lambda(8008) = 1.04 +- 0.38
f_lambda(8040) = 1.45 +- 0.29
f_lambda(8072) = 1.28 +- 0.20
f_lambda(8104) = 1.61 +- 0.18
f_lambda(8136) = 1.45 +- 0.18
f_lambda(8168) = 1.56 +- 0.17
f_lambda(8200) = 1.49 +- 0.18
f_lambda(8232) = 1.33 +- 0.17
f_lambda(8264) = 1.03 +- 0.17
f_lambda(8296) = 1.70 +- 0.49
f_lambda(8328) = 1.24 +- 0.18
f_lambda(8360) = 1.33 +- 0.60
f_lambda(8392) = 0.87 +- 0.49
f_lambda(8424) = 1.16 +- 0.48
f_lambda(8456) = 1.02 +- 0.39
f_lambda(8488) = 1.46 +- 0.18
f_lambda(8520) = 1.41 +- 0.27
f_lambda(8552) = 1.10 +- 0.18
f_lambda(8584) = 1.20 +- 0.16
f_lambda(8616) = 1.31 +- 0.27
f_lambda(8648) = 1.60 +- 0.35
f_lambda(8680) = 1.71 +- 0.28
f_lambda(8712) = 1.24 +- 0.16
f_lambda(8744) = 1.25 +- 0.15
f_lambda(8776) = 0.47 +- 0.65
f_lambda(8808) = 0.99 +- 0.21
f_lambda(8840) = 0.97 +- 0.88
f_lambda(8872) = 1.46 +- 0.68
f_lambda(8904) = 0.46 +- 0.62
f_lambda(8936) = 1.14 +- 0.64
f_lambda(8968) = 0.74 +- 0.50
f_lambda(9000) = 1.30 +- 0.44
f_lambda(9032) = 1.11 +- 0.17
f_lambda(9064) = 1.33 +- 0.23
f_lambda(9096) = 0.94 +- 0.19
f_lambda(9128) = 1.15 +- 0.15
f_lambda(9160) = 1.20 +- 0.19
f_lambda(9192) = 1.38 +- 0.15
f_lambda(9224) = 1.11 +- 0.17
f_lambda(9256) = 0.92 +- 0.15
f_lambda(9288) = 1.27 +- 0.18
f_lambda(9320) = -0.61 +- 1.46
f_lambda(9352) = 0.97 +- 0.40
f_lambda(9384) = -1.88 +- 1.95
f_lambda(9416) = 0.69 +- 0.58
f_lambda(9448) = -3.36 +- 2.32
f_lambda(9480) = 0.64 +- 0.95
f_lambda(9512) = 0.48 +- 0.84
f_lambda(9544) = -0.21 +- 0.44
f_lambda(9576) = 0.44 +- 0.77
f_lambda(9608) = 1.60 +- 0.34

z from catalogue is 0.107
